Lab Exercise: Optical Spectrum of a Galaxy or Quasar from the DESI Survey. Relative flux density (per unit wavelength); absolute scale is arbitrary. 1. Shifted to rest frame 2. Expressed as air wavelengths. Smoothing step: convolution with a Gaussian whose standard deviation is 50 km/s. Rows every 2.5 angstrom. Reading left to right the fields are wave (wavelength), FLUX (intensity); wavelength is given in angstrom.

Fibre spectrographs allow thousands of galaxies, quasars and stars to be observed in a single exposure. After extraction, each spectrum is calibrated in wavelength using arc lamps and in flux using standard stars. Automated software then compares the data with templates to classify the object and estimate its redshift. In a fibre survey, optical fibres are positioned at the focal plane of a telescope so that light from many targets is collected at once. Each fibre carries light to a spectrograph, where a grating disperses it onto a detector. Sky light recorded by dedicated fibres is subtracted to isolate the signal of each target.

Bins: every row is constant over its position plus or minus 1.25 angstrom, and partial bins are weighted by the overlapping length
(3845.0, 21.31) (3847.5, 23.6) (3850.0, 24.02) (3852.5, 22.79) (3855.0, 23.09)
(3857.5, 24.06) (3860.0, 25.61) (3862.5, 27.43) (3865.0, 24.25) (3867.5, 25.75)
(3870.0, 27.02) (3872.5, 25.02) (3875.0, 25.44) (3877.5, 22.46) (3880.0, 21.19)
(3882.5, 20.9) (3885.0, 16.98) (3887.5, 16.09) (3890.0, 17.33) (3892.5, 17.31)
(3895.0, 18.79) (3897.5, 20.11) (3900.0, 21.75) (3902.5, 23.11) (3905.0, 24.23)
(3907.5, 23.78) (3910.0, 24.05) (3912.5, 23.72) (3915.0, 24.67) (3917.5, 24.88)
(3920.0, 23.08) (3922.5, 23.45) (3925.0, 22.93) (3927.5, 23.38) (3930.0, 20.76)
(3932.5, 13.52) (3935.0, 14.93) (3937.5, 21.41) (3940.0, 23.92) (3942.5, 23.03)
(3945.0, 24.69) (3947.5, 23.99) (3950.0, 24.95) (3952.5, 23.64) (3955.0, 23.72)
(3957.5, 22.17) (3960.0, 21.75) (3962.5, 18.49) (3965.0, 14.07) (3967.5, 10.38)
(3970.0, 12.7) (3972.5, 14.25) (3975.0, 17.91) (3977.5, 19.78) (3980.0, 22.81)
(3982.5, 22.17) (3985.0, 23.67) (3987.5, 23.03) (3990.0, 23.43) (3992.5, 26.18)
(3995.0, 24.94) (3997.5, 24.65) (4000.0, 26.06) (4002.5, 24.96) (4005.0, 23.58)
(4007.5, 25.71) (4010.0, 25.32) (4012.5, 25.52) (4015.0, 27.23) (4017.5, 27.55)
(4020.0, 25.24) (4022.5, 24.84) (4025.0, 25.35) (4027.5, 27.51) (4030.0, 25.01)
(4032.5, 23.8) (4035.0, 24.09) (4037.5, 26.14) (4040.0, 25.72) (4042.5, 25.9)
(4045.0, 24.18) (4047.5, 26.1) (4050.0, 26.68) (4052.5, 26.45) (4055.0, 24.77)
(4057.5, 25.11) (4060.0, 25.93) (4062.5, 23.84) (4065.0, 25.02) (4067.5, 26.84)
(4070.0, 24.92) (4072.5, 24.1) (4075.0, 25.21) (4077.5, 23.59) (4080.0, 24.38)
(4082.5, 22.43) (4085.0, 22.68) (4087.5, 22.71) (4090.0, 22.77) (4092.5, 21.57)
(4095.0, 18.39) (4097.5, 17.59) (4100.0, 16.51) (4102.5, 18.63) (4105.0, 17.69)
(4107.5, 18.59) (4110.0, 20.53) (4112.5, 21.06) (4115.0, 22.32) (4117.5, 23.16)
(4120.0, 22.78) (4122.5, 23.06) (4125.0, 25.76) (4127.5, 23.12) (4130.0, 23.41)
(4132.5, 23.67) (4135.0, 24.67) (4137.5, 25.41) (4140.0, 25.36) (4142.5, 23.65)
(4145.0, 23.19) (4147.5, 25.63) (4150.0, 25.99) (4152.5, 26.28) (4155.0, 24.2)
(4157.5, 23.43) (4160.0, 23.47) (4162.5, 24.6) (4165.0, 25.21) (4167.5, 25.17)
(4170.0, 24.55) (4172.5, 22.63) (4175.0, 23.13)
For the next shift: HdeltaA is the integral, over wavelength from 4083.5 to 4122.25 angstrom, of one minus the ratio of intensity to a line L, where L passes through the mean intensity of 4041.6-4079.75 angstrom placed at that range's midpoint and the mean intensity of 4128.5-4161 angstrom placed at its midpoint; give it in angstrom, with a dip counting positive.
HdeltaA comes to 6.71 angstrom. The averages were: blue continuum 25.2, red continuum 24.5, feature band 20.5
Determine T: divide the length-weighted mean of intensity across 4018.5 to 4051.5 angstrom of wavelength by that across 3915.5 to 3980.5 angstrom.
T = 1.25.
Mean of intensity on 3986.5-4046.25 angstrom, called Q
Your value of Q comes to 25.3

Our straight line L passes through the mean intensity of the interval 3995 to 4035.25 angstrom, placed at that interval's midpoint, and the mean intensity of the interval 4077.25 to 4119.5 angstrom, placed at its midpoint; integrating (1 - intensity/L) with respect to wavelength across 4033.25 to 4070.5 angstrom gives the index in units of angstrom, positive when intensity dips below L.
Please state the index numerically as -3.3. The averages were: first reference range 25.4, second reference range 20.8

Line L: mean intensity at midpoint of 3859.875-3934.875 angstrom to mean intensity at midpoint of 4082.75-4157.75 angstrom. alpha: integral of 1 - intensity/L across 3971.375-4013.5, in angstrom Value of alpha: -1.7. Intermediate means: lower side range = 22.1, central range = 23.2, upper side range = 22.4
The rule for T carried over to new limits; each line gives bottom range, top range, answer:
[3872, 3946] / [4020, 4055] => 1.18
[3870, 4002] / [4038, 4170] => 1.10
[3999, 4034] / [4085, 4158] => 0.88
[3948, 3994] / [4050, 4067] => 1.25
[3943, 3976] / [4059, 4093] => 1.23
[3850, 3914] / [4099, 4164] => 1.02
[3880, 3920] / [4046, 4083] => 1.18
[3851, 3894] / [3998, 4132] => 1.06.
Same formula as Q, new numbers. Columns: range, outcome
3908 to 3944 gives 22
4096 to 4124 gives 20.2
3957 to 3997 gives 19.9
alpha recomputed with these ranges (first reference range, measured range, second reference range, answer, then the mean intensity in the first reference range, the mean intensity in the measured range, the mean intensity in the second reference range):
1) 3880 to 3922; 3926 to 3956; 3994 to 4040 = 1.25 angstrom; 21.3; 21.8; 25.4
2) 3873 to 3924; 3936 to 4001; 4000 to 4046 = 6.56 angstrom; 21.7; 21.4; 25.4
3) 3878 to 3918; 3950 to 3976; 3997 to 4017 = 5.95 angstrom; 21.1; 18.2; 25.5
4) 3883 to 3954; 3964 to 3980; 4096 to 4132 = 4.45 angstrom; 21.6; 15.5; 21.1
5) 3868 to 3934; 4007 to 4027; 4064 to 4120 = -3.74 angstrom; 21.8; 25.9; 21.9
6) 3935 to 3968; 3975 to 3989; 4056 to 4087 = 0.10 angstrom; 21.3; 21.9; 24.5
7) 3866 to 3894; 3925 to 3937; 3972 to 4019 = 1.92 angstrom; 21.4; 18.8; 23.8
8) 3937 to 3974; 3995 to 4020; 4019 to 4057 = -2.20 angstrom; 20.2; 25.6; 25.4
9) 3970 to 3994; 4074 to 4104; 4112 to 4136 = 1.93 angstrom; 21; 21.3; 23.4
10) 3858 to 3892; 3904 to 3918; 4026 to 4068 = -0.58 angstrom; 22.6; 24.2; 25.5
